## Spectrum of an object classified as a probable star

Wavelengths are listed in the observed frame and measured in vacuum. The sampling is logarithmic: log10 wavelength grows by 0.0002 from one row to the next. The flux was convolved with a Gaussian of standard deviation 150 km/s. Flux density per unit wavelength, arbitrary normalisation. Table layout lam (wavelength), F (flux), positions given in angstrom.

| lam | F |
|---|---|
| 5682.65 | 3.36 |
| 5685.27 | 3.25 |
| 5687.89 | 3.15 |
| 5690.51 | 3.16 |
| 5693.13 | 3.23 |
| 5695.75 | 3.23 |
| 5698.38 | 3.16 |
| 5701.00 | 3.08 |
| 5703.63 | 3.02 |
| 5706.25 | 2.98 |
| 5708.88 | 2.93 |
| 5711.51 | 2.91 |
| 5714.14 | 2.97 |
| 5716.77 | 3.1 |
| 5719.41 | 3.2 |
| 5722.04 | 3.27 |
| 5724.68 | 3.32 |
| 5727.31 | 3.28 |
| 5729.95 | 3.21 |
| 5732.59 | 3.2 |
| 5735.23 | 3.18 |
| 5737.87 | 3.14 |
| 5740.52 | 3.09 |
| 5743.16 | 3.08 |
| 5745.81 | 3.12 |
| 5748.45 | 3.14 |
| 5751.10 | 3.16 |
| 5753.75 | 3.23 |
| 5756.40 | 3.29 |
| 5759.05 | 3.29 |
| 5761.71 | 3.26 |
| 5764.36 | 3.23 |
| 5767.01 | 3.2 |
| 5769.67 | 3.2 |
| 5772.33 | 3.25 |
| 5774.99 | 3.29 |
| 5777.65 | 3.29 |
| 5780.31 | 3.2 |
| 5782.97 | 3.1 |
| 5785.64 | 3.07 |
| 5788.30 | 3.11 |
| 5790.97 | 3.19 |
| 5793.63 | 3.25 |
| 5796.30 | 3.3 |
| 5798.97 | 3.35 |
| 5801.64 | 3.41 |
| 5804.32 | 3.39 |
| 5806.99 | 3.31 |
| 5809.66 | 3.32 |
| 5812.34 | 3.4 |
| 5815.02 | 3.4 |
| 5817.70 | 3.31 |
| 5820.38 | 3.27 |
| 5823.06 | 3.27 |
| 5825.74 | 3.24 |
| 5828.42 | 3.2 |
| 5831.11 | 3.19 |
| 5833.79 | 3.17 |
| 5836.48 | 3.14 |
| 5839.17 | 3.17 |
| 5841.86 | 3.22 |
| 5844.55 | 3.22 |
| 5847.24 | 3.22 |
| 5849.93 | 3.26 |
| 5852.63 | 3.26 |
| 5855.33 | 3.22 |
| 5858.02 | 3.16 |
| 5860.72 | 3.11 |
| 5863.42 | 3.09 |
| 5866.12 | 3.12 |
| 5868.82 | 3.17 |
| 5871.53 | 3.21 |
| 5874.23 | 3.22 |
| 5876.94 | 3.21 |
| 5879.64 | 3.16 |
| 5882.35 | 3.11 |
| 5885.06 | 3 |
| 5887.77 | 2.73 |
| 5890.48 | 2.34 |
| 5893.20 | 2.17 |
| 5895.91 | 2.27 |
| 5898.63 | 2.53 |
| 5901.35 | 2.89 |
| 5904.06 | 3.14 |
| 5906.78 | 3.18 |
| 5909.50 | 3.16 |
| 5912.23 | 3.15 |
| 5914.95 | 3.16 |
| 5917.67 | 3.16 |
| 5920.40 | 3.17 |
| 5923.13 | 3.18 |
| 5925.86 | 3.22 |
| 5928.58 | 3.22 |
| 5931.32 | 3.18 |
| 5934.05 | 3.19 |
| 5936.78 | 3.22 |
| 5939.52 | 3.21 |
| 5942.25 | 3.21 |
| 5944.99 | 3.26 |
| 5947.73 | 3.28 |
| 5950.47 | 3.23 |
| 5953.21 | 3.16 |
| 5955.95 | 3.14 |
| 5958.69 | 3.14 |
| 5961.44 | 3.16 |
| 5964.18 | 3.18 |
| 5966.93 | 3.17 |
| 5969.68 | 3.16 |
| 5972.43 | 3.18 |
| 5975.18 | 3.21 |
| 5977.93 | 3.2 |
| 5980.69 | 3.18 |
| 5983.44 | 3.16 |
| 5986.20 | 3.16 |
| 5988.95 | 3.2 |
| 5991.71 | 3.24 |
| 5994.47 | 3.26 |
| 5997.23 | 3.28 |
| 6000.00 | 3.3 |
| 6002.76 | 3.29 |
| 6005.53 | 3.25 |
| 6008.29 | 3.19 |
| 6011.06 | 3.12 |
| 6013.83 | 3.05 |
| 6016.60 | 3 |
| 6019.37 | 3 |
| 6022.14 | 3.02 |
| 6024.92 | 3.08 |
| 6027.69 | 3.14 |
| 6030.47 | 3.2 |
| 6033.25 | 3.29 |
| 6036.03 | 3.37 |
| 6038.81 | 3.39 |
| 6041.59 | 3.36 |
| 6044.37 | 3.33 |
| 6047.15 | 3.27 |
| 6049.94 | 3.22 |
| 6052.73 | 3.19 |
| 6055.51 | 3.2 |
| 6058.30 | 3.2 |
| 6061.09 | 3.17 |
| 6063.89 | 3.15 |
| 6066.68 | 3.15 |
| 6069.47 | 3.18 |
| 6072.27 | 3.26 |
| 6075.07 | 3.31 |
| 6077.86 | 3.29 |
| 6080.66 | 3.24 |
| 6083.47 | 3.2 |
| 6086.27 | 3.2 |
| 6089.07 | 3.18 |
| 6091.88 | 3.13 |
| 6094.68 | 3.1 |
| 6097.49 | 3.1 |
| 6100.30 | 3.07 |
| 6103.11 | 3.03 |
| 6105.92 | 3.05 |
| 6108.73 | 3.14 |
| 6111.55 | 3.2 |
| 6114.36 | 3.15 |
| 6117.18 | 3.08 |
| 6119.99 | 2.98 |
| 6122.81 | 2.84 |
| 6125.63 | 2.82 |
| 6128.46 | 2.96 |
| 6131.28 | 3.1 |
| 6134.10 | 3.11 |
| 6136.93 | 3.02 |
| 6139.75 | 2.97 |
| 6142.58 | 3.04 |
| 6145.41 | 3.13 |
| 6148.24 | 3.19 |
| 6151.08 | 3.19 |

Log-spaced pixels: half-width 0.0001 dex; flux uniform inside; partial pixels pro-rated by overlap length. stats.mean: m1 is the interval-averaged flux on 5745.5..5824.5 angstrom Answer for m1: 3.26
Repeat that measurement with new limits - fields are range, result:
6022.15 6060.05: 3.24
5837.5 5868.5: 3.19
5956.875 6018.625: 3.18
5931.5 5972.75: 3.19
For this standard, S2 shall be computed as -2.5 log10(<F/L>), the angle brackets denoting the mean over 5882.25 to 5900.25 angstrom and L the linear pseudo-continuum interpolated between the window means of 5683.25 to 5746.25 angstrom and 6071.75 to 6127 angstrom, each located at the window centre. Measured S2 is 0.22 mag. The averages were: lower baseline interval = 3.14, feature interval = 2.56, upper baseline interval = 3.12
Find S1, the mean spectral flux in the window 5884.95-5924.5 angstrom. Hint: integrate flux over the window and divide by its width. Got 2.88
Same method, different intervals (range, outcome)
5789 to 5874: 3.24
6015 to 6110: 3.18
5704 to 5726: 3.08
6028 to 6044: 3.31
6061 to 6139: 3.11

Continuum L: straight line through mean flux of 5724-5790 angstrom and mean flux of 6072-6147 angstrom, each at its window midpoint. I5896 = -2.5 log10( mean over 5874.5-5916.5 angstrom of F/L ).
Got 0.10 mag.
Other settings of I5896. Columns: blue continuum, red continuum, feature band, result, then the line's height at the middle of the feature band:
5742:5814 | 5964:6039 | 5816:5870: 0.01 mag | 3.22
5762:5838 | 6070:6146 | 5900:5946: 0.01 mag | 3.19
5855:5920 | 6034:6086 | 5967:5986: -0.02 mag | 3.12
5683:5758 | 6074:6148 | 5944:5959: -0.03 mag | 3.12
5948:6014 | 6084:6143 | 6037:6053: -0.06 mag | 3.13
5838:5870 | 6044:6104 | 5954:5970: 0.01 mag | 3.19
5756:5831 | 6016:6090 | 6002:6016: 0.02 mag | 3.22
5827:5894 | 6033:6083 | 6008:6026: 0.06 mag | 3.22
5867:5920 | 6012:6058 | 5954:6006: -0.04 mag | 3.1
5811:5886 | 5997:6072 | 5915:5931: 0.01 mag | 3.2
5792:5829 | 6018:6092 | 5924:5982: 0.02 mag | 3.26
